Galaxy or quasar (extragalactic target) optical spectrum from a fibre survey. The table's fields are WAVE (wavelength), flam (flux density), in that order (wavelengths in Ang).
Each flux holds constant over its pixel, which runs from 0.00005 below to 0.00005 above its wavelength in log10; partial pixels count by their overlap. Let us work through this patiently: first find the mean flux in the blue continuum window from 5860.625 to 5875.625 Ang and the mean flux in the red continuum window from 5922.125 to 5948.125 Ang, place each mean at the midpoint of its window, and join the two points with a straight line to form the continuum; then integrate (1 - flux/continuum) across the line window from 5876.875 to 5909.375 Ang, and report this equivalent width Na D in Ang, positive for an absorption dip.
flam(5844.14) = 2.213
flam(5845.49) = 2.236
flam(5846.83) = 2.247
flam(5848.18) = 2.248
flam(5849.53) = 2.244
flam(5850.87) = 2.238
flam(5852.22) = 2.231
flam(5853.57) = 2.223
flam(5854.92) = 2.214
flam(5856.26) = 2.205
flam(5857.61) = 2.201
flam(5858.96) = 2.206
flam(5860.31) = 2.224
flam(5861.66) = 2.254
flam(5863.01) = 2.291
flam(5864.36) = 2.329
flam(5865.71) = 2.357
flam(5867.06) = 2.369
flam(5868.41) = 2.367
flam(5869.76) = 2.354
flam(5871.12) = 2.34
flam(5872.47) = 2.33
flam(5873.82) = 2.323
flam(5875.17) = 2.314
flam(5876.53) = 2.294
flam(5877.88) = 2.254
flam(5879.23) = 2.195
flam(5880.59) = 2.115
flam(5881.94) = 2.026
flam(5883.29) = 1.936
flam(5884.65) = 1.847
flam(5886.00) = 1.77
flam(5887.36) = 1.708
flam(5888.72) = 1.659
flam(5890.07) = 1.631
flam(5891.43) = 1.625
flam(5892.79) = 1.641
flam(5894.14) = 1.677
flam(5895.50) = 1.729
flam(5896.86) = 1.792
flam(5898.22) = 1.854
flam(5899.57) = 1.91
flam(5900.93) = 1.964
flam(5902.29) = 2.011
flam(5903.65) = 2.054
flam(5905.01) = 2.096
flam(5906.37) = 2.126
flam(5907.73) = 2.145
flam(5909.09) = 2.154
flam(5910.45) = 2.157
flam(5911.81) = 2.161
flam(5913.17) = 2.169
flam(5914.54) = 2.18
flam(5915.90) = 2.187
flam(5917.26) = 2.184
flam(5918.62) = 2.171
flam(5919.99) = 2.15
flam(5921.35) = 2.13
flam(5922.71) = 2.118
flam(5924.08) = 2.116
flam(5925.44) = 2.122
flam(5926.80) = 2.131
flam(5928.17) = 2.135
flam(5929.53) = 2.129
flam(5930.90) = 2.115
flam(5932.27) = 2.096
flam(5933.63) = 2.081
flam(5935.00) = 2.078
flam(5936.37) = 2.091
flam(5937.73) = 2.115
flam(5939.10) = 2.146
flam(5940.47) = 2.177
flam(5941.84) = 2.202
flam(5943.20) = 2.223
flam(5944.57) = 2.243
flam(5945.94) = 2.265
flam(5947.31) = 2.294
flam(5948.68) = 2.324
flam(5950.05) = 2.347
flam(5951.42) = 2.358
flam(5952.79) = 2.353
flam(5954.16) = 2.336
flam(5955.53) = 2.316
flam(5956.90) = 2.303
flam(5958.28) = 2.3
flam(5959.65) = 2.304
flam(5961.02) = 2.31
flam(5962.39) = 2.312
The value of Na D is 5.0 Ang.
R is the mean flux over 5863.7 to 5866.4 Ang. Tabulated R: 2.34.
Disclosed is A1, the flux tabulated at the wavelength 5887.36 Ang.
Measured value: 1.708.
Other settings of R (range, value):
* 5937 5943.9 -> 2.17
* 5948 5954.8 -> 2.34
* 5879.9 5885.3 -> 1.98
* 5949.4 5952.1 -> 2.35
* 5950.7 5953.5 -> 2.36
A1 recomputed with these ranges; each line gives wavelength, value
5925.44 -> 2.122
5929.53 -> 2.129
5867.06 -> 2.369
